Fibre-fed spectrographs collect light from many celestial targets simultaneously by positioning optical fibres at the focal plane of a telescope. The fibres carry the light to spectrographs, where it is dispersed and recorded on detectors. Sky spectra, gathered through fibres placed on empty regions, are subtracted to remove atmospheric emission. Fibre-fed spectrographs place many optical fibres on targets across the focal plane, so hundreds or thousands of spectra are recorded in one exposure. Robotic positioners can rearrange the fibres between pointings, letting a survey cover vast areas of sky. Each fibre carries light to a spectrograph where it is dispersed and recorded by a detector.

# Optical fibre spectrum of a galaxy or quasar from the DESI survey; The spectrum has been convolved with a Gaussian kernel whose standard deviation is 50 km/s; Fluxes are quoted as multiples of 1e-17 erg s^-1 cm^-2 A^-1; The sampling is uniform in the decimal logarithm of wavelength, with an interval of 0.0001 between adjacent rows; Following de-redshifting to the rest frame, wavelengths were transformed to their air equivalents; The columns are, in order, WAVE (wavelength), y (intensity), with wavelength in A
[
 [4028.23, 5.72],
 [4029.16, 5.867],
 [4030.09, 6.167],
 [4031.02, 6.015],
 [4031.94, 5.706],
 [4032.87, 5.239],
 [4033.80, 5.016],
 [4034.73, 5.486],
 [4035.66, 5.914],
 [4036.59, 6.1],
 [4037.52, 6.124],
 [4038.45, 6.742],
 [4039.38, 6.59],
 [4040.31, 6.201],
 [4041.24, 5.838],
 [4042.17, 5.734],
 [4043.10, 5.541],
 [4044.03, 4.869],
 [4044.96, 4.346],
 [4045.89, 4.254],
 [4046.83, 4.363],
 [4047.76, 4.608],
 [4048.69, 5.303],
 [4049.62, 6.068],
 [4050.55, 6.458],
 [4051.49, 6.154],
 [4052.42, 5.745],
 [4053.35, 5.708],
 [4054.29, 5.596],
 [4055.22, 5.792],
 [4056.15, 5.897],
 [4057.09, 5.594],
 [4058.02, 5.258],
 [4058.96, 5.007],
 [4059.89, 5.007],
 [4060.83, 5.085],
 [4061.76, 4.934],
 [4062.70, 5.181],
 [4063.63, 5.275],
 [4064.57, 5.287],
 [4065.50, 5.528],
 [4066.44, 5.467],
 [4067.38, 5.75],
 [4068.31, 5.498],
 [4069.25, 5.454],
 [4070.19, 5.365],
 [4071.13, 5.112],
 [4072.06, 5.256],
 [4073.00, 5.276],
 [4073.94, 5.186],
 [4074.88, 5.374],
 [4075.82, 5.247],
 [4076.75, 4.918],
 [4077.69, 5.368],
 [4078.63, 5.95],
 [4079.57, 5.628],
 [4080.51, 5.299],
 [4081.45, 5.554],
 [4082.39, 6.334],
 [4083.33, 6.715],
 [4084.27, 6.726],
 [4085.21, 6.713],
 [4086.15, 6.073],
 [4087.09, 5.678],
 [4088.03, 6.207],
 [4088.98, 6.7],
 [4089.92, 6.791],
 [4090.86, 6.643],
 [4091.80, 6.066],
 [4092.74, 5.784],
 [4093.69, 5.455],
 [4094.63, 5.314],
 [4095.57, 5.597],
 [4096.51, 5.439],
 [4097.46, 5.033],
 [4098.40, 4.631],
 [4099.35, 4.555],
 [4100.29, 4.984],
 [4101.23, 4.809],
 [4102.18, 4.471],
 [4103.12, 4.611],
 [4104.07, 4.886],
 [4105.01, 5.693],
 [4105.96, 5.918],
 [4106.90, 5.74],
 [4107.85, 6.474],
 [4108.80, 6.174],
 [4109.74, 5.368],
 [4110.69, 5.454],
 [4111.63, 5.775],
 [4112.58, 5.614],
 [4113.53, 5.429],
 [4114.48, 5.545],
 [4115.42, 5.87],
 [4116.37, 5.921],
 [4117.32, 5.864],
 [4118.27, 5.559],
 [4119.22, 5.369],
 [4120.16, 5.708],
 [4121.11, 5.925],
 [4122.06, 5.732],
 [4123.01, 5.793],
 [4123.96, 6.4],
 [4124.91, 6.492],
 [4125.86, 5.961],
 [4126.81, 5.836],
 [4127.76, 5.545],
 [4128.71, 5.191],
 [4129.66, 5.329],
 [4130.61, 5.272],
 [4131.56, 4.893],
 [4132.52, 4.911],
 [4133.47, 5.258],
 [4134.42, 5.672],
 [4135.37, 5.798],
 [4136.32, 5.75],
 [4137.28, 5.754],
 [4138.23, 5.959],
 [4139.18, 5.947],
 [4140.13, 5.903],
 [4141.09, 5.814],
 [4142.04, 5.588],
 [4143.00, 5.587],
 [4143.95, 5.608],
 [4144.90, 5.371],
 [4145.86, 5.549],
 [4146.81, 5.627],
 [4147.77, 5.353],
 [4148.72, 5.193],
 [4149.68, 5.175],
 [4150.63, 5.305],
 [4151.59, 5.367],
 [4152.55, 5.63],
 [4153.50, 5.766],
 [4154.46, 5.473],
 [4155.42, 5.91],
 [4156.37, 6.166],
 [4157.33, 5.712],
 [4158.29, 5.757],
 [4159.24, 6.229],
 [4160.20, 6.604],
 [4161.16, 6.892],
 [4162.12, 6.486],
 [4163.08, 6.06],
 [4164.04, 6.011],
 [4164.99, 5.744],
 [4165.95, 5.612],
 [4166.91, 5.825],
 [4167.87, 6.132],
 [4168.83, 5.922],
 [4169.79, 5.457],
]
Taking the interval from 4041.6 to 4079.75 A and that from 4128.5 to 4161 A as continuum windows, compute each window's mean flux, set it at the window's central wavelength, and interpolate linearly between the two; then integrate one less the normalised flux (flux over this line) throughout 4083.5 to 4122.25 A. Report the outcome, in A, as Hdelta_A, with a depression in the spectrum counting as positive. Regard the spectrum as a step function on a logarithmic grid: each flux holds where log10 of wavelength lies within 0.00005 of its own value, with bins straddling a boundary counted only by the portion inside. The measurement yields -1.3 A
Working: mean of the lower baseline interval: 5.35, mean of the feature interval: 5.67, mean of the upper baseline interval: 5.62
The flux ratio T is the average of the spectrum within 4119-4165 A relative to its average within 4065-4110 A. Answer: 1.02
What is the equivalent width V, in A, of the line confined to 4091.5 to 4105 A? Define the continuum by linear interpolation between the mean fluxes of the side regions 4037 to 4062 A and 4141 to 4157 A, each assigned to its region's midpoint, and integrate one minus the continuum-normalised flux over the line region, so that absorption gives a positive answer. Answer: 1.0 A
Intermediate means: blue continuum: 5.52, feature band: 5.12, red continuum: 5.55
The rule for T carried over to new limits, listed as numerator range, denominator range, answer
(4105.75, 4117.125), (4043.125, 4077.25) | 1.09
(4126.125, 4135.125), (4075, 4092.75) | 0.89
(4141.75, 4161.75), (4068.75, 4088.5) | 1.00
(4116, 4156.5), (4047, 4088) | 1.01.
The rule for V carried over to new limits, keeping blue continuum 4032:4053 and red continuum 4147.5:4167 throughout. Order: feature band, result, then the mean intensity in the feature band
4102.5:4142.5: 0.7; 5.66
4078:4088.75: -0.8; 6.08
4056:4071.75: 0.8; 5.32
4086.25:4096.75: -0.6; 5.99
